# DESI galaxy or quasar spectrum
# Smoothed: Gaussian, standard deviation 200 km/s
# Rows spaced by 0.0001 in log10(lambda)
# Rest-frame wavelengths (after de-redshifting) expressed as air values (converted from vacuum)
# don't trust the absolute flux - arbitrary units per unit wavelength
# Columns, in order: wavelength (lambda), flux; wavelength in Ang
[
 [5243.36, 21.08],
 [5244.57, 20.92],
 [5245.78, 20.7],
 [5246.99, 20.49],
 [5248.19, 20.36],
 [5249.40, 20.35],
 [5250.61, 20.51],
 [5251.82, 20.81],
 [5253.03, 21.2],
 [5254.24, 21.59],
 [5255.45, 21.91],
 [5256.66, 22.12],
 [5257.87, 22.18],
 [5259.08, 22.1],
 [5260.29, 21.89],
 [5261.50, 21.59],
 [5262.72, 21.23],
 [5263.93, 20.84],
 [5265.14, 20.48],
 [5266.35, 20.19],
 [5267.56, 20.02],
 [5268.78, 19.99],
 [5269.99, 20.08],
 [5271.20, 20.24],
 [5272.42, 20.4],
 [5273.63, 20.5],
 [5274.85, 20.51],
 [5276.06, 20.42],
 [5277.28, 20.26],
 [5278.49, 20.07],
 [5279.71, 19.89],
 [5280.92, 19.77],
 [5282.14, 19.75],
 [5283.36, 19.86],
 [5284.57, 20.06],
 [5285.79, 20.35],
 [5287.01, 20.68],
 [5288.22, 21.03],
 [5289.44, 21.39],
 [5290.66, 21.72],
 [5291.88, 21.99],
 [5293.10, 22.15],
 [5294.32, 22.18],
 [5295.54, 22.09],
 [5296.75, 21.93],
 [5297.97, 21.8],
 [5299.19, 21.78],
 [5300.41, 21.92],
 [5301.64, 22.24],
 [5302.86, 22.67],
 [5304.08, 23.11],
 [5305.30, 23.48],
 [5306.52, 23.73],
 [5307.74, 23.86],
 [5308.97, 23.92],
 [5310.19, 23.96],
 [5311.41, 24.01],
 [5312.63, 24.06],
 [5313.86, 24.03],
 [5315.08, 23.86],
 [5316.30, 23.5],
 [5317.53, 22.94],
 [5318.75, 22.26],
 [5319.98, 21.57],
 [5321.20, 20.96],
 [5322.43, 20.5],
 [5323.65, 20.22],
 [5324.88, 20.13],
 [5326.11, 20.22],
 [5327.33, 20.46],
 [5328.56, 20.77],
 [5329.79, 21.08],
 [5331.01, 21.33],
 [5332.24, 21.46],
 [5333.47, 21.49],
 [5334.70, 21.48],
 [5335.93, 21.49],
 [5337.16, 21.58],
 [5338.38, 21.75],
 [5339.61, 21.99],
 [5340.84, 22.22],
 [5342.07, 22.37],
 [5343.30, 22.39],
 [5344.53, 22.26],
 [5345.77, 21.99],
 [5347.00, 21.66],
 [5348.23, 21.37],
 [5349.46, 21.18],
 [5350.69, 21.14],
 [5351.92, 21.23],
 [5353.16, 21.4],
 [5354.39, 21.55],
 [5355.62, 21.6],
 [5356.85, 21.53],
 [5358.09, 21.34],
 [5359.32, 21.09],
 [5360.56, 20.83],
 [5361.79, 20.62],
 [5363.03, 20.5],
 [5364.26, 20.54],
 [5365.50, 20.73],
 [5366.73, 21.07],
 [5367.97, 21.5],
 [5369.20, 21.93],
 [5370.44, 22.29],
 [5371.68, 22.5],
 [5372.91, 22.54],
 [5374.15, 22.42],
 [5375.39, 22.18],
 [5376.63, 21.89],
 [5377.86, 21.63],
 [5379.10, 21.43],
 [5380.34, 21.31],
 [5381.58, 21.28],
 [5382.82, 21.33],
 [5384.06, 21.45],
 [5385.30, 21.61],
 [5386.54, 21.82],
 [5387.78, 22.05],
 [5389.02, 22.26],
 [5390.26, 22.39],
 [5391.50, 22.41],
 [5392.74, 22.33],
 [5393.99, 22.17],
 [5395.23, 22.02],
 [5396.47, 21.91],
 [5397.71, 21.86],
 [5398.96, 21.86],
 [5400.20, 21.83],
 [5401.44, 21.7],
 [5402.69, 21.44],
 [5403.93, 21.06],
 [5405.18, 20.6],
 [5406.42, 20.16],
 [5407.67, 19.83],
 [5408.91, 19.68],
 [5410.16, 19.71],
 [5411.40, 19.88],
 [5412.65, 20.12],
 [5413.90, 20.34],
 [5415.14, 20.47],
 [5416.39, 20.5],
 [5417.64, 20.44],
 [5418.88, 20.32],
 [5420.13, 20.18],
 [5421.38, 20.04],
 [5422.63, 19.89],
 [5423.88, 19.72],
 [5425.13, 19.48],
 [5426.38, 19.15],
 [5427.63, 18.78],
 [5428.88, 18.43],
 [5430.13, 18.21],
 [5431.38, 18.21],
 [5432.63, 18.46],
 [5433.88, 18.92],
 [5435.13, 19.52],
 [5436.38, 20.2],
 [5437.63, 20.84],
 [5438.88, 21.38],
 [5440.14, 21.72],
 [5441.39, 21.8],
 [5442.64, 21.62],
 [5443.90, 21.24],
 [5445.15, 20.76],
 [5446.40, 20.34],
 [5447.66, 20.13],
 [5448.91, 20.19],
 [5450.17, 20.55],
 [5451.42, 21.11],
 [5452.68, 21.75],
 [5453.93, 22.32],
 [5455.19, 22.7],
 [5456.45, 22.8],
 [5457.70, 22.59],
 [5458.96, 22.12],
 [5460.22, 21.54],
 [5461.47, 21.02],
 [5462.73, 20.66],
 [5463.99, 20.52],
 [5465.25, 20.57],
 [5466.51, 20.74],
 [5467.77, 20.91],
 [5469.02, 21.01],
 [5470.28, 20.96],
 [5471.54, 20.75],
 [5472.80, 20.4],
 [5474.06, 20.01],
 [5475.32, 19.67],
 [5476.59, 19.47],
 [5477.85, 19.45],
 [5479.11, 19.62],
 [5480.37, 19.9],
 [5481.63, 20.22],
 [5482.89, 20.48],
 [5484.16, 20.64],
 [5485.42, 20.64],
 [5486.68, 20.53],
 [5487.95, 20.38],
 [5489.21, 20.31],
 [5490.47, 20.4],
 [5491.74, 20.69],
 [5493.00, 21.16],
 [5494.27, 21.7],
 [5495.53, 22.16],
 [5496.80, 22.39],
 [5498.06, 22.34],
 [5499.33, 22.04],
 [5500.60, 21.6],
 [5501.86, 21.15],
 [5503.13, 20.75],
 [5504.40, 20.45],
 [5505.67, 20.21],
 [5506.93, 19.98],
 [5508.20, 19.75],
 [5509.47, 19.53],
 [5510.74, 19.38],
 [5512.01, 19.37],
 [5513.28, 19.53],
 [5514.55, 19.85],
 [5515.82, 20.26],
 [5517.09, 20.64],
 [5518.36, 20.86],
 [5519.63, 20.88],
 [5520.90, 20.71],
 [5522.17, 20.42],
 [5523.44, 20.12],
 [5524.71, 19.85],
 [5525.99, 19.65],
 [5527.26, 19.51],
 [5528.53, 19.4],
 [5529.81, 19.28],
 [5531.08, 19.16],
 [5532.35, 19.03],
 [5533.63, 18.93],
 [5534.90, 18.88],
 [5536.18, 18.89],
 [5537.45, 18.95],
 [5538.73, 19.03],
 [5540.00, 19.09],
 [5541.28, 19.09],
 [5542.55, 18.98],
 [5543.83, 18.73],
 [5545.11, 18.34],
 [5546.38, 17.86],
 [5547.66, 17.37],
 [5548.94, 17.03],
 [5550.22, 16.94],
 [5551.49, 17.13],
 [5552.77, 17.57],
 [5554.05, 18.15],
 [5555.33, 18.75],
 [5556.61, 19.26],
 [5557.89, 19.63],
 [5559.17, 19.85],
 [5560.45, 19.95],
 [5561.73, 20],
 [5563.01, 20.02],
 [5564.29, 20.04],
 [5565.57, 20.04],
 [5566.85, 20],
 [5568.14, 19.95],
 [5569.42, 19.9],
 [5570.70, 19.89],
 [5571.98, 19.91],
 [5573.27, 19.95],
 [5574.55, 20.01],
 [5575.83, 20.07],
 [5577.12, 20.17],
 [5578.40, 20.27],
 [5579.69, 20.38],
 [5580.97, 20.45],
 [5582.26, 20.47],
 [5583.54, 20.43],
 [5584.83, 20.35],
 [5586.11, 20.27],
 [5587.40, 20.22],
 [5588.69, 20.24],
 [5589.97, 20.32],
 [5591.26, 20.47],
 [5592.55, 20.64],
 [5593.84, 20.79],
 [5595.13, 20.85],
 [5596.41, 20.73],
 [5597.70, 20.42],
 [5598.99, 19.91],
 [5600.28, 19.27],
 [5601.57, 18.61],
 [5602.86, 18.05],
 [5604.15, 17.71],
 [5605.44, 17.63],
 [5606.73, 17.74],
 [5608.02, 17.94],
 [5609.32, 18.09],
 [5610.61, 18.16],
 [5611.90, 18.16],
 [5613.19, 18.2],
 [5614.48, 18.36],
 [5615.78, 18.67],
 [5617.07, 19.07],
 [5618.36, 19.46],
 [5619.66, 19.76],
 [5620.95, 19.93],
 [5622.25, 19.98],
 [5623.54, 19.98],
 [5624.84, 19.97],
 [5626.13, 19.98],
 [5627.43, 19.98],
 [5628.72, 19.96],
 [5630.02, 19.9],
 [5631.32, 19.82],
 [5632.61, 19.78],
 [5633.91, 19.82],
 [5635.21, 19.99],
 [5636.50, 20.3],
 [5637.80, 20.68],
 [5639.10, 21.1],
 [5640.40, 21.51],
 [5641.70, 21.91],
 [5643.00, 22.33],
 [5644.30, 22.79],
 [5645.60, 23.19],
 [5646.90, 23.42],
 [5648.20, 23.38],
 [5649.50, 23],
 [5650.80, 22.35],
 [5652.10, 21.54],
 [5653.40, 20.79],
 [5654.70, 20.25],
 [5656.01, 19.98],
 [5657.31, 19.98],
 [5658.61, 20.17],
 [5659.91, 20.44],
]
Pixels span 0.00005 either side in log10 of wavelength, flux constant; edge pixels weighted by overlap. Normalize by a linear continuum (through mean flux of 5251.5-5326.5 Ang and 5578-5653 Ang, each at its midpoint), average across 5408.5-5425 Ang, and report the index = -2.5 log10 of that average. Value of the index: 0.05 mag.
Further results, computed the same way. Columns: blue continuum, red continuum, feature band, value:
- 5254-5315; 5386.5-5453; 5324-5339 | 0.01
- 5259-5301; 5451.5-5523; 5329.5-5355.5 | -0.04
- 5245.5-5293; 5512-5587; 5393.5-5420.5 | -0.04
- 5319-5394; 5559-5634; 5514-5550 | 0.05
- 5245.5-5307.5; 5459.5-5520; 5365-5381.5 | -0.05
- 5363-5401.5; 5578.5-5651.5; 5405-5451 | 0.07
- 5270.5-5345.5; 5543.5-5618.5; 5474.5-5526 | -0.03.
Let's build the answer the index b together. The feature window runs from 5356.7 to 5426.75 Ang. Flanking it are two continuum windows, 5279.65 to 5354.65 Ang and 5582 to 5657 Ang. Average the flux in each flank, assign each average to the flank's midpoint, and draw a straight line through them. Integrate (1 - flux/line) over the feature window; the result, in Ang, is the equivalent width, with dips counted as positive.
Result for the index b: 0.8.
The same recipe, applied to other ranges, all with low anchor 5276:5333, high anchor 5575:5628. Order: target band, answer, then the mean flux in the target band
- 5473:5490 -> 0.28 Ang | 20.1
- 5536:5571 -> 1.72 Ang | 18.9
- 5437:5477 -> -0.87 Ang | 21.1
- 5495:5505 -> -0.64 Ang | 21.6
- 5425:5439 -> 1.07 Ang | 19.2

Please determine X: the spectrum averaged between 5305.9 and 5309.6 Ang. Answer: 23.8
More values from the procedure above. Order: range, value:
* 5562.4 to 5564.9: 20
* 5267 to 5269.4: 20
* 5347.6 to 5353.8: 21.3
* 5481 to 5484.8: 20.4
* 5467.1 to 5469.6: 21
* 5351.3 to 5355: 21.4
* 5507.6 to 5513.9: 19.5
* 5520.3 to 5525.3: 20.3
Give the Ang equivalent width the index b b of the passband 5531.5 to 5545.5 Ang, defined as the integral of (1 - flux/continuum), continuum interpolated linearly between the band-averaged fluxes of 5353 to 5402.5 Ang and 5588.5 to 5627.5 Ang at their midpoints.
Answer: 0.8 Ang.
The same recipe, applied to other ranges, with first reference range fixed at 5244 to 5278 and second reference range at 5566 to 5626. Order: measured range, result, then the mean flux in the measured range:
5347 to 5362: -0.6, 21.3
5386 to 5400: -1.2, 22.1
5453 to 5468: -1.1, 21.6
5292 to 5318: -2.9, 23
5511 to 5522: -0.2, 20.2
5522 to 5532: 0.1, 19.6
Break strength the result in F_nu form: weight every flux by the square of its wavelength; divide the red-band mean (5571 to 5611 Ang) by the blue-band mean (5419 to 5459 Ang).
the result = 1.02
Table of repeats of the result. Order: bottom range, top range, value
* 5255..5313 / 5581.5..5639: 1.03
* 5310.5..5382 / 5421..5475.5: 0.98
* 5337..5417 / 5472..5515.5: 1.00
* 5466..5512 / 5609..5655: 1.05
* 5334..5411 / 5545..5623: 0.97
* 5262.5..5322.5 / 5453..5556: 1.00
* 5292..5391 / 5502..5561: 0.95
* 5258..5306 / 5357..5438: 1.03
